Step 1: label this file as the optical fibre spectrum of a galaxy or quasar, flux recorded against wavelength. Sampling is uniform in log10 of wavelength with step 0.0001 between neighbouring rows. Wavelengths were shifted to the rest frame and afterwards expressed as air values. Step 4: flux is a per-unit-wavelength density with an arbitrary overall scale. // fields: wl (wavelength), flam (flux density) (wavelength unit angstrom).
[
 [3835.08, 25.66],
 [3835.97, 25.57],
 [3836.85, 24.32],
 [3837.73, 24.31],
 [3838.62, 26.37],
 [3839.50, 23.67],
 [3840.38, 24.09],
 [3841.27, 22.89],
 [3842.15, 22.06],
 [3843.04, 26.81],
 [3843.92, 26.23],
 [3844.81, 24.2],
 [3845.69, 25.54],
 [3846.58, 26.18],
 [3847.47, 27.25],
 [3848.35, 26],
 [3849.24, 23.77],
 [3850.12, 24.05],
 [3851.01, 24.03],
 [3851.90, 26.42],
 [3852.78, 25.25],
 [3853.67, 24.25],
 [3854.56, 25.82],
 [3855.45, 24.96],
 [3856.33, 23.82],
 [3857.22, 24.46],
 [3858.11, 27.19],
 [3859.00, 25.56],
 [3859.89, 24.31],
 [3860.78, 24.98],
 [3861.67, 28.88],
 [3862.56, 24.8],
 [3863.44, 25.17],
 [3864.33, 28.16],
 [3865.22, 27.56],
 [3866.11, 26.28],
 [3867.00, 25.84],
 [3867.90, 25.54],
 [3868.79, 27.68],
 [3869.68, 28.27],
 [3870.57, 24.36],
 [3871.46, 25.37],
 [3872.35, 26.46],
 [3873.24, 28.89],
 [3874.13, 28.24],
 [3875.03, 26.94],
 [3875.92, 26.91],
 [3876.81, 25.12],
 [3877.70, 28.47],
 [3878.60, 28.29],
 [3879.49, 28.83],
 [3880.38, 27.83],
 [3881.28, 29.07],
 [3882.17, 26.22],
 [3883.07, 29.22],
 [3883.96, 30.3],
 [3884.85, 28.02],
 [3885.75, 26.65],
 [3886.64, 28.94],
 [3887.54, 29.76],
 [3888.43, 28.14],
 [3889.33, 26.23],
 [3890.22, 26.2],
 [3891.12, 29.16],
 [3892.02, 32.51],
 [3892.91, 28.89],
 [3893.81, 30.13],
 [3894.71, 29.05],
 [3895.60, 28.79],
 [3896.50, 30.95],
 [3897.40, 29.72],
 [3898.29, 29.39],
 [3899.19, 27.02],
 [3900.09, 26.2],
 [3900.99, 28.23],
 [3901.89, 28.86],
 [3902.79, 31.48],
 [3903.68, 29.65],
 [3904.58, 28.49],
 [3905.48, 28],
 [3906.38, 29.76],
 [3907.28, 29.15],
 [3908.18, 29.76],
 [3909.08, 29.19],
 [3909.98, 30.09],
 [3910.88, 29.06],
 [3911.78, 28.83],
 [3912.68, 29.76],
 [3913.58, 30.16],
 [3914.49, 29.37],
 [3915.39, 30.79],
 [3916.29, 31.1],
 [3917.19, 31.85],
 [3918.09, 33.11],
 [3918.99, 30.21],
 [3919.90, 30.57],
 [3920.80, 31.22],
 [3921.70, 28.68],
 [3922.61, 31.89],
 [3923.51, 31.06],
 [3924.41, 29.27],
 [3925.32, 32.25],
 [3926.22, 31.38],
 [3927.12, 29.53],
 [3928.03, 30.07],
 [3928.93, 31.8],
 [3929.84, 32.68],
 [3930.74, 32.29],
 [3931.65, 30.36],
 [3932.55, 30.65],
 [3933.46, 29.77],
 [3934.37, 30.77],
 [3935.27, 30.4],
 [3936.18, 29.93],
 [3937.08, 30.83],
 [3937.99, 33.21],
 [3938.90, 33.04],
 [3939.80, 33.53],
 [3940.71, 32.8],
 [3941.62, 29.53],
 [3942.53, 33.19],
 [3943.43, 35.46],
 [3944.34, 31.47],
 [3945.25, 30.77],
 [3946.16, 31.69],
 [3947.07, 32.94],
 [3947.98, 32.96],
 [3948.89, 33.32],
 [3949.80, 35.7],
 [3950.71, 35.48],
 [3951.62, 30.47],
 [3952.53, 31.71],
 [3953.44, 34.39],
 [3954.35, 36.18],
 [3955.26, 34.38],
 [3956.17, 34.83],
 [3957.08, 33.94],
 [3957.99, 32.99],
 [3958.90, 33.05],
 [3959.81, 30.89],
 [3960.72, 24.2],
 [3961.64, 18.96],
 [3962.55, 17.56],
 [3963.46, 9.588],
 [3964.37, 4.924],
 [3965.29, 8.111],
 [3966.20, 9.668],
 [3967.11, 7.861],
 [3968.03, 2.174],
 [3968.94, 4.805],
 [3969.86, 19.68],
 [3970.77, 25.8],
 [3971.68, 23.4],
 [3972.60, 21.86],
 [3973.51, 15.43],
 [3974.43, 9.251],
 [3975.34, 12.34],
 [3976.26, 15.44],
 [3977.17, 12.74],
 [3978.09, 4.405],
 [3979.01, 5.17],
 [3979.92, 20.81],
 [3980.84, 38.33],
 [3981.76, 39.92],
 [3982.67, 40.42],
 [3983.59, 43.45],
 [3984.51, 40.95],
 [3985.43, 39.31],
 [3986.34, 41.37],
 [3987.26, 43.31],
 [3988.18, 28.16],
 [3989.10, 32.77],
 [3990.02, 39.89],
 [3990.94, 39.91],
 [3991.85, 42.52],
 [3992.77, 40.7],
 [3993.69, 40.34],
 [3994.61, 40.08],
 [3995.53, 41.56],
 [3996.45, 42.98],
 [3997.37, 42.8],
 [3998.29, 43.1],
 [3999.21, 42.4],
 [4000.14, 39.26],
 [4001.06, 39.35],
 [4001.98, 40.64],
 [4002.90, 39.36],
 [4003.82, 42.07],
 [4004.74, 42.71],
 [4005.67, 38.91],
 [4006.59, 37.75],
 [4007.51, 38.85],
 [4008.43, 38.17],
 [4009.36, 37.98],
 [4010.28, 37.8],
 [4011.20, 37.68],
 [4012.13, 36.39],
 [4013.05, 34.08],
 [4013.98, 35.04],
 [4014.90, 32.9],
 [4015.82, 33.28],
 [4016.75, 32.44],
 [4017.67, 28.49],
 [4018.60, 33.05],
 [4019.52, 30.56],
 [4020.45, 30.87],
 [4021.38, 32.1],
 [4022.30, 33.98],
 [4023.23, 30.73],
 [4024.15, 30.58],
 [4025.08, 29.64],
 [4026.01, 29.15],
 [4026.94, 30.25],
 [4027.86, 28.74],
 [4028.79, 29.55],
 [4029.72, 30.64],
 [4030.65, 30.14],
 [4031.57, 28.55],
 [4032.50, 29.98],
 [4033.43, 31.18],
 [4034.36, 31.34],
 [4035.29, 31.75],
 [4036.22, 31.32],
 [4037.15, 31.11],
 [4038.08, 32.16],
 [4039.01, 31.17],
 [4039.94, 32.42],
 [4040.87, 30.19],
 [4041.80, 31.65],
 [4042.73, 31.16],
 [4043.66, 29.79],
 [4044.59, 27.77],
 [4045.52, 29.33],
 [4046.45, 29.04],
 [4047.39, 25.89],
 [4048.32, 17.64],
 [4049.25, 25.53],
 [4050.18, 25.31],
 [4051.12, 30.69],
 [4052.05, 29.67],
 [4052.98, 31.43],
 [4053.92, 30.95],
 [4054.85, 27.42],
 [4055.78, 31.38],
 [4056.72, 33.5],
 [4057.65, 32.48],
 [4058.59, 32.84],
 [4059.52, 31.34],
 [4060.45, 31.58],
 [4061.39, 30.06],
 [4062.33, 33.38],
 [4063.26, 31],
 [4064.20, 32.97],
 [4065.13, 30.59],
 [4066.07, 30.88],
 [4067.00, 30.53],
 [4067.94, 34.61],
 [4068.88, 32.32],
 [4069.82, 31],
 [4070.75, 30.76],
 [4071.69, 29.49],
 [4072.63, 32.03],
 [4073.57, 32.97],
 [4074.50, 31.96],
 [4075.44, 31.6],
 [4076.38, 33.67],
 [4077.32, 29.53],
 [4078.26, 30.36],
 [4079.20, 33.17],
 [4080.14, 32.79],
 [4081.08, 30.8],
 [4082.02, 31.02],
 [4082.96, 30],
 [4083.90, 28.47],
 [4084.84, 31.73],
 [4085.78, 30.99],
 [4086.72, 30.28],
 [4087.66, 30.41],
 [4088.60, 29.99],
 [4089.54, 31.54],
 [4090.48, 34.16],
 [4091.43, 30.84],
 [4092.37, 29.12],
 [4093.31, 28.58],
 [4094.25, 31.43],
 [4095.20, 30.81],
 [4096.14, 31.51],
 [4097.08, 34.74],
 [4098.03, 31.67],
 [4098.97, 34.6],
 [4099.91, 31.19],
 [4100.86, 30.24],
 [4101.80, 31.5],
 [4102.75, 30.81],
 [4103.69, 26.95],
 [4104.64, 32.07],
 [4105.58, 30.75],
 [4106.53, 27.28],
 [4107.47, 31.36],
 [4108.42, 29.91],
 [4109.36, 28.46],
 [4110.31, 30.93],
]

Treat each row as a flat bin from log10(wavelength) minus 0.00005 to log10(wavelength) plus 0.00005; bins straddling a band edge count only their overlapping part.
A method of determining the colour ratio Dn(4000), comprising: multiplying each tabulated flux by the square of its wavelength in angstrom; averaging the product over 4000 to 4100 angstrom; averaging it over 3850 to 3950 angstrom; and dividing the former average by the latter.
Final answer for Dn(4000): 1.18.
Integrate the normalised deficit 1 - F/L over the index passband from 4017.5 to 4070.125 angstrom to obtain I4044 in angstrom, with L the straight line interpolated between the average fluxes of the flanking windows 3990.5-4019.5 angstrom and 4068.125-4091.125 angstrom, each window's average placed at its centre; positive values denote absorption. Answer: 6.4 angstrom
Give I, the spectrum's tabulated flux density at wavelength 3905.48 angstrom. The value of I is 28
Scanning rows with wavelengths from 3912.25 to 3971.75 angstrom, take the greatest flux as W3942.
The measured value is 36.18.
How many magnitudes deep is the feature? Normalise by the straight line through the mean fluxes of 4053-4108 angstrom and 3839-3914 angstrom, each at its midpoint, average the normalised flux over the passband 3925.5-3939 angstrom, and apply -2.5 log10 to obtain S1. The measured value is -0.10 mag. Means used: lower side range 27.3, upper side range 31.2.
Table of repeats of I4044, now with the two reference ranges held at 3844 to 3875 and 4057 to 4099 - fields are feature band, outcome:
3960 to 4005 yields 1.5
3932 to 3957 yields -4.0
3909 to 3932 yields -2.7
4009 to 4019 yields -1.5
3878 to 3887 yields -0.6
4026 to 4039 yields -0.1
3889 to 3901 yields -0.9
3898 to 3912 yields -1.0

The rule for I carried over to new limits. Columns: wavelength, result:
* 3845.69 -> 25.54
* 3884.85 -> 28.02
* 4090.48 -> 34.16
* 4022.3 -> 33.98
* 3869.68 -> 28.27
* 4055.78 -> 31.38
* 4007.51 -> 38.85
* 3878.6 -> 28.29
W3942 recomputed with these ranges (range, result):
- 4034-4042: 32.42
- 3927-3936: 32.68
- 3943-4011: 43.45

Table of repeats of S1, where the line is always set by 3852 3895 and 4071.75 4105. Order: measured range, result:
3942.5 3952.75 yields -0.16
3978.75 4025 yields -0.24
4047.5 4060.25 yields 0.05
